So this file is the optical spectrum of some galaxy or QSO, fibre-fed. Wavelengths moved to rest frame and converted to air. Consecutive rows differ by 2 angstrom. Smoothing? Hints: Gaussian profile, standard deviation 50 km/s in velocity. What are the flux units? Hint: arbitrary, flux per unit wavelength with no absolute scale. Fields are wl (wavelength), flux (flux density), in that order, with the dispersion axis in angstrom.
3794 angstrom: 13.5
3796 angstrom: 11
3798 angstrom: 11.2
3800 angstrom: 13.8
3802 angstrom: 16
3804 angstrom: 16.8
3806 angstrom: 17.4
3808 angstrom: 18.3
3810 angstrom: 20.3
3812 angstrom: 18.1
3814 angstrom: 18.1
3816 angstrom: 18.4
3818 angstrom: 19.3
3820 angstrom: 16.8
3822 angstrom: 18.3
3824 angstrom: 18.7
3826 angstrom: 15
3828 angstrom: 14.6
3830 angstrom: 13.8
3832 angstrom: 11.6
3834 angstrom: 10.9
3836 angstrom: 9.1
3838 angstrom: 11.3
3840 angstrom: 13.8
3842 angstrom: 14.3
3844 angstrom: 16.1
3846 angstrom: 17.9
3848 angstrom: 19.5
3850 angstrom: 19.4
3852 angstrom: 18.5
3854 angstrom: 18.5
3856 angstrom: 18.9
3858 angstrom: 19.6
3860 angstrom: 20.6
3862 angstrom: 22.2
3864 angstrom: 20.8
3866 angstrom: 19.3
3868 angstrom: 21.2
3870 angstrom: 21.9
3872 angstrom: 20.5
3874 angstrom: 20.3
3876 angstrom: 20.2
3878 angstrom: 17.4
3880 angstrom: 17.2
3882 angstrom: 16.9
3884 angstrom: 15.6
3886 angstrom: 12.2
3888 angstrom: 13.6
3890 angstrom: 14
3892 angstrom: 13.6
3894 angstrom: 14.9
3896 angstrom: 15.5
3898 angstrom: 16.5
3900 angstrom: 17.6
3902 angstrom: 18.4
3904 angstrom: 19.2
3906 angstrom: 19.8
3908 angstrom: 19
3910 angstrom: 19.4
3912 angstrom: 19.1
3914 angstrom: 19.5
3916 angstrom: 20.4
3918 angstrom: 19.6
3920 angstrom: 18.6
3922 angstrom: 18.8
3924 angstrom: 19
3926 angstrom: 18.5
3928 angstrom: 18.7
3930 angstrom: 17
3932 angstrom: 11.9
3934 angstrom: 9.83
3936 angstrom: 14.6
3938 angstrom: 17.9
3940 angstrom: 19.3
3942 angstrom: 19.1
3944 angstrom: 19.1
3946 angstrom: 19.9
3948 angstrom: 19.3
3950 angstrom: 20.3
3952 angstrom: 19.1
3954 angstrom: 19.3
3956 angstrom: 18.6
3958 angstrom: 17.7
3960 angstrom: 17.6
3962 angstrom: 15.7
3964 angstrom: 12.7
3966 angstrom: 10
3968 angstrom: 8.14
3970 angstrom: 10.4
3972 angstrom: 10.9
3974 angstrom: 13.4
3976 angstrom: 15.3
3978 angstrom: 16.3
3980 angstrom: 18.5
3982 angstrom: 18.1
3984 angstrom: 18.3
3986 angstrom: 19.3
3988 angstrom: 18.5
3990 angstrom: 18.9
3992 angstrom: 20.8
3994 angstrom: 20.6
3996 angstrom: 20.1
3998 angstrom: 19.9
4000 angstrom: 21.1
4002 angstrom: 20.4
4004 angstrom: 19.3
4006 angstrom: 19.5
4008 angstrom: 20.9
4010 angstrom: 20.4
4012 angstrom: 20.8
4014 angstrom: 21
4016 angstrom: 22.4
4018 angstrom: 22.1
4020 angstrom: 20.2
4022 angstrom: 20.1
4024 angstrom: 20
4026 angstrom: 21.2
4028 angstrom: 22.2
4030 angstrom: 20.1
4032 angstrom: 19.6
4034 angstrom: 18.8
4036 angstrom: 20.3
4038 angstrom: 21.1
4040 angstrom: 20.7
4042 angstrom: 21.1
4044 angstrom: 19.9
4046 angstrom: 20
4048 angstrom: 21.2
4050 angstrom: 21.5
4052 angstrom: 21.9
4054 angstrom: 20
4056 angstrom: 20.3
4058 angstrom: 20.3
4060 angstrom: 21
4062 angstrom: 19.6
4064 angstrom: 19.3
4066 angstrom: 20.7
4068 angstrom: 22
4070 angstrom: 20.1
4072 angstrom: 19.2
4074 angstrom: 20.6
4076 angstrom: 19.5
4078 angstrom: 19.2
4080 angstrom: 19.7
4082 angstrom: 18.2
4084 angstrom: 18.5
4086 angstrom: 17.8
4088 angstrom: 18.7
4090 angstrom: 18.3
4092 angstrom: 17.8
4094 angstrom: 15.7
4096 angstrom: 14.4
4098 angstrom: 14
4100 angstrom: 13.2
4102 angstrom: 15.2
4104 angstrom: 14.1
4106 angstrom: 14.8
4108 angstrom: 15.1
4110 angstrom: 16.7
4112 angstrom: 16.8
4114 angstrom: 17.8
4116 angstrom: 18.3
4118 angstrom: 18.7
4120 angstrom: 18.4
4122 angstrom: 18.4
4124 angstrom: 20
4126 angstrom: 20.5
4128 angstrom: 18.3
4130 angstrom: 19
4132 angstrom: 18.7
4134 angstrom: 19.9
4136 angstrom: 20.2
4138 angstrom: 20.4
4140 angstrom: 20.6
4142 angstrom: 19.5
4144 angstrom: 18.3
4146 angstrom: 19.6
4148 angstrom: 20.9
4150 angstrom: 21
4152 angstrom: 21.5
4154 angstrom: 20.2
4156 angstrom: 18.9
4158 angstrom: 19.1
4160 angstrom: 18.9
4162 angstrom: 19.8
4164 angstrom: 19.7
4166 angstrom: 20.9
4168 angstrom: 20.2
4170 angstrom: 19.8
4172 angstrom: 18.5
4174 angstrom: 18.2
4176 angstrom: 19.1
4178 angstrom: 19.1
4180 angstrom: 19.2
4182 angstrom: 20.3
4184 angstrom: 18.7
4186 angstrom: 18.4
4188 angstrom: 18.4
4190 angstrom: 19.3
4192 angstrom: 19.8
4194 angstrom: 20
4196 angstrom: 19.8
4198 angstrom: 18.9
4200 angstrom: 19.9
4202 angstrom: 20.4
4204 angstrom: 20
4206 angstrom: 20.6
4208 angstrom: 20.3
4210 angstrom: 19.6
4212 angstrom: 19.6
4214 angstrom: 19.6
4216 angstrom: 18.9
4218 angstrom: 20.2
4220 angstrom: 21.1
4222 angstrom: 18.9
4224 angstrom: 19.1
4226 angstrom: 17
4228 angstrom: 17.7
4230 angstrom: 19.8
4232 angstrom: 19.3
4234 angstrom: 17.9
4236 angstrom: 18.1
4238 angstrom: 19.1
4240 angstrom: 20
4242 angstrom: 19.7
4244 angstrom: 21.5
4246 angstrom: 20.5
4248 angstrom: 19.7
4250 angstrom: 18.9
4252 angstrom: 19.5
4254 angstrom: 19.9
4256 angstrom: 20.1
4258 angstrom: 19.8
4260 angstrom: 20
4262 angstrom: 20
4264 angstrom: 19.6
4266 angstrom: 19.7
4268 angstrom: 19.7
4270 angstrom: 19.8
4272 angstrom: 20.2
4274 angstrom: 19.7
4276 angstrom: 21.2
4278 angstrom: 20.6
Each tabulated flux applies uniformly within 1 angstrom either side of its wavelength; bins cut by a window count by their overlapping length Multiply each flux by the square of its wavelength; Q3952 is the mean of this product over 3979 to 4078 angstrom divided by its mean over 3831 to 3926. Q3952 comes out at 1.2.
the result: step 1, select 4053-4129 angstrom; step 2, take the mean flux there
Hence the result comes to 18.2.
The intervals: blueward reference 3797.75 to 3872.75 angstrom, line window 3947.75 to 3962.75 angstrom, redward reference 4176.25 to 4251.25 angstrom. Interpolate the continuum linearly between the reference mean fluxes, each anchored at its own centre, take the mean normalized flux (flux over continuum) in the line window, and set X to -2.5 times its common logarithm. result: -0.034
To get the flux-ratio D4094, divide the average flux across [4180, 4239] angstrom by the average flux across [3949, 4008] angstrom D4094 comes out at 1.12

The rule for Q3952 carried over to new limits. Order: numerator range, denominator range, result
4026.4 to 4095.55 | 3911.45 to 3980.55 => 1.26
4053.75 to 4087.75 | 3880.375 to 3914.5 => 1.29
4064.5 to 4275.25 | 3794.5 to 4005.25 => 1.27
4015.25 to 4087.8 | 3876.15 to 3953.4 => 1.25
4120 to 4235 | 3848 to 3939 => 1.25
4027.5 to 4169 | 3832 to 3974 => 1.24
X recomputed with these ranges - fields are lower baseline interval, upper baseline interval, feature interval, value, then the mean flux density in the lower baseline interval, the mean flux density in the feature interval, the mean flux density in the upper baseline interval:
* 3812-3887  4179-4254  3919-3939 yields 0.080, 17.3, 16.5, 19.5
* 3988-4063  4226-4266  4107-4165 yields 0.046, 20.5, 19.1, 19.5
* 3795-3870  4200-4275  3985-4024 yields -0.132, 16.8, 20.3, 19.6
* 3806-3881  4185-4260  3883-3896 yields 0.254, 17.6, 14.1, 19.5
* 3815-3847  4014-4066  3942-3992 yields 0.124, 15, 16.6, 20.6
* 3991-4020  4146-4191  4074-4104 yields 0.171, 20.6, 17.2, 19.6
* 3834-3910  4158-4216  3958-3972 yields 0.380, 17.4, 12.7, 19.5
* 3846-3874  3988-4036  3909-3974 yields 0.199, 20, 16.8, 20.4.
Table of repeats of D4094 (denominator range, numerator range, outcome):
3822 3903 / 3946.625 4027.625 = 1.08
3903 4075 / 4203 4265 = 1.04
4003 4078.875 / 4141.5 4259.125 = 0.95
